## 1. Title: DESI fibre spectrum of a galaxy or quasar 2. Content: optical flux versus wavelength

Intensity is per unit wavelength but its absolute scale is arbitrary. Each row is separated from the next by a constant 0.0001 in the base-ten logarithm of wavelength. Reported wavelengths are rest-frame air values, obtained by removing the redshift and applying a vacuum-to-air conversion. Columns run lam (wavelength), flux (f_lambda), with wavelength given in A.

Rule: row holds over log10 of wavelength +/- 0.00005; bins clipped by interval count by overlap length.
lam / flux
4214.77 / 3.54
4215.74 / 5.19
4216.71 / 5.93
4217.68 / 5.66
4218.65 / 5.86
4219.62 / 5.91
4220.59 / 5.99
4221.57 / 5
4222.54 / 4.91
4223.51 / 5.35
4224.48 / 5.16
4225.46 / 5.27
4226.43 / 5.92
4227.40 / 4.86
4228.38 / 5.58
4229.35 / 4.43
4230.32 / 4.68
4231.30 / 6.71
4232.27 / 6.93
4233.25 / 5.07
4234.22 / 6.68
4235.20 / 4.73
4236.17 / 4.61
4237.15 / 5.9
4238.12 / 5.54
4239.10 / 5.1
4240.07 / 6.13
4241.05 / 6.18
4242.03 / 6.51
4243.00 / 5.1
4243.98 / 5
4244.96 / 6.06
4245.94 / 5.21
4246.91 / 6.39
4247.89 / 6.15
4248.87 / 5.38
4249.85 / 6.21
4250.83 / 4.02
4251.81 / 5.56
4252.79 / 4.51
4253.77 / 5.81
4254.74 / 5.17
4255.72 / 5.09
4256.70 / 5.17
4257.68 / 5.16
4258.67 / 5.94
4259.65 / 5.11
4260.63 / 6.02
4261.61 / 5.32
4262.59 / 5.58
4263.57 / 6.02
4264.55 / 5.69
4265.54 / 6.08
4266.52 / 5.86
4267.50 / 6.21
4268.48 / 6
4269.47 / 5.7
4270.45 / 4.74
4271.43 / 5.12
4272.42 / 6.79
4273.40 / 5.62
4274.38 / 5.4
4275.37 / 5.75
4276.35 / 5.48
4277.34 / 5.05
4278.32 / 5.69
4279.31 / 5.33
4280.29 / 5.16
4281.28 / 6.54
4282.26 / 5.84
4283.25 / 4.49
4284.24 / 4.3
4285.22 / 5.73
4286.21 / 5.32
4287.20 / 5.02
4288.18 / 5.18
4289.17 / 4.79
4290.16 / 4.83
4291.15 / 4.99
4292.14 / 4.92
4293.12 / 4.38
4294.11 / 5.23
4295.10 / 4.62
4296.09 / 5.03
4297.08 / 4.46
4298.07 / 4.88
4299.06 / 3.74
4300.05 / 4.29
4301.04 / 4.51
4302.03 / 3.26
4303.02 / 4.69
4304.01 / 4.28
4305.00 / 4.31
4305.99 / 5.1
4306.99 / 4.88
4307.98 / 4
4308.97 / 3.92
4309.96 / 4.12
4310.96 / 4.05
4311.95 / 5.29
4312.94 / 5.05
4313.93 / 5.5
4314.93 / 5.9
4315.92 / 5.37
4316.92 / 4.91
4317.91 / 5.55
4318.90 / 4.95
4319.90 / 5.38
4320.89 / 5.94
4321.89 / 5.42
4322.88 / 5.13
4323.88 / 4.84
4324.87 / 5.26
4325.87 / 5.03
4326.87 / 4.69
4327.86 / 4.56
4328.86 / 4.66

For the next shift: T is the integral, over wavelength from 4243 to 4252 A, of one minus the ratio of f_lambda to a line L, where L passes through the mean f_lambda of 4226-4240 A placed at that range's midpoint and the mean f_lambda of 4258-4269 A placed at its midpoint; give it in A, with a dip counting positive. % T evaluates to 0.2 A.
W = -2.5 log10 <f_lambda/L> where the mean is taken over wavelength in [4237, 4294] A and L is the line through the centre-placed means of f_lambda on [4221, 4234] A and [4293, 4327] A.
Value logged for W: -0.07 mag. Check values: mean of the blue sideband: 5.4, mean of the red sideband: 4.8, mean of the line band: 5.47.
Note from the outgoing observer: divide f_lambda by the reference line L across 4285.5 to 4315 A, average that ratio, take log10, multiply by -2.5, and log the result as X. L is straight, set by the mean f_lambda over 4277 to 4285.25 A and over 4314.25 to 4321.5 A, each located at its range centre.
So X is 0.15 mag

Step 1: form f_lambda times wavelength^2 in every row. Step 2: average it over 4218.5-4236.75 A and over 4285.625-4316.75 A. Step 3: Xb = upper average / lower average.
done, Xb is 0.89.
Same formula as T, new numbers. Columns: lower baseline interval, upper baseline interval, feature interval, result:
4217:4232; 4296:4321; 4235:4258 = -0.9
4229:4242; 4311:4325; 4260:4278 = -0.6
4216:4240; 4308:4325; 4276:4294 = 0.2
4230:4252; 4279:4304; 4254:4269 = -0.9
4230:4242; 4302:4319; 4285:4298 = 0.2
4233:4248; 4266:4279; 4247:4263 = 0.7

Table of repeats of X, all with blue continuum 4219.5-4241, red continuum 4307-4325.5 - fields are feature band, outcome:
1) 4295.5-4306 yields 0.17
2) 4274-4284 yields -0.04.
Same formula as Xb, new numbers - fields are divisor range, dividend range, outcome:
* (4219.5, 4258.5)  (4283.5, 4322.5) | 0.91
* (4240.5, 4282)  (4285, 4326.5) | 0.89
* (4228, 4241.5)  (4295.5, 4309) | 0.81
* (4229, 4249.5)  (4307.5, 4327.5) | 0.92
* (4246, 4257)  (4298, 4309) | 0.82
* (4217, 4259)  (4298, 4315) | 0.84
